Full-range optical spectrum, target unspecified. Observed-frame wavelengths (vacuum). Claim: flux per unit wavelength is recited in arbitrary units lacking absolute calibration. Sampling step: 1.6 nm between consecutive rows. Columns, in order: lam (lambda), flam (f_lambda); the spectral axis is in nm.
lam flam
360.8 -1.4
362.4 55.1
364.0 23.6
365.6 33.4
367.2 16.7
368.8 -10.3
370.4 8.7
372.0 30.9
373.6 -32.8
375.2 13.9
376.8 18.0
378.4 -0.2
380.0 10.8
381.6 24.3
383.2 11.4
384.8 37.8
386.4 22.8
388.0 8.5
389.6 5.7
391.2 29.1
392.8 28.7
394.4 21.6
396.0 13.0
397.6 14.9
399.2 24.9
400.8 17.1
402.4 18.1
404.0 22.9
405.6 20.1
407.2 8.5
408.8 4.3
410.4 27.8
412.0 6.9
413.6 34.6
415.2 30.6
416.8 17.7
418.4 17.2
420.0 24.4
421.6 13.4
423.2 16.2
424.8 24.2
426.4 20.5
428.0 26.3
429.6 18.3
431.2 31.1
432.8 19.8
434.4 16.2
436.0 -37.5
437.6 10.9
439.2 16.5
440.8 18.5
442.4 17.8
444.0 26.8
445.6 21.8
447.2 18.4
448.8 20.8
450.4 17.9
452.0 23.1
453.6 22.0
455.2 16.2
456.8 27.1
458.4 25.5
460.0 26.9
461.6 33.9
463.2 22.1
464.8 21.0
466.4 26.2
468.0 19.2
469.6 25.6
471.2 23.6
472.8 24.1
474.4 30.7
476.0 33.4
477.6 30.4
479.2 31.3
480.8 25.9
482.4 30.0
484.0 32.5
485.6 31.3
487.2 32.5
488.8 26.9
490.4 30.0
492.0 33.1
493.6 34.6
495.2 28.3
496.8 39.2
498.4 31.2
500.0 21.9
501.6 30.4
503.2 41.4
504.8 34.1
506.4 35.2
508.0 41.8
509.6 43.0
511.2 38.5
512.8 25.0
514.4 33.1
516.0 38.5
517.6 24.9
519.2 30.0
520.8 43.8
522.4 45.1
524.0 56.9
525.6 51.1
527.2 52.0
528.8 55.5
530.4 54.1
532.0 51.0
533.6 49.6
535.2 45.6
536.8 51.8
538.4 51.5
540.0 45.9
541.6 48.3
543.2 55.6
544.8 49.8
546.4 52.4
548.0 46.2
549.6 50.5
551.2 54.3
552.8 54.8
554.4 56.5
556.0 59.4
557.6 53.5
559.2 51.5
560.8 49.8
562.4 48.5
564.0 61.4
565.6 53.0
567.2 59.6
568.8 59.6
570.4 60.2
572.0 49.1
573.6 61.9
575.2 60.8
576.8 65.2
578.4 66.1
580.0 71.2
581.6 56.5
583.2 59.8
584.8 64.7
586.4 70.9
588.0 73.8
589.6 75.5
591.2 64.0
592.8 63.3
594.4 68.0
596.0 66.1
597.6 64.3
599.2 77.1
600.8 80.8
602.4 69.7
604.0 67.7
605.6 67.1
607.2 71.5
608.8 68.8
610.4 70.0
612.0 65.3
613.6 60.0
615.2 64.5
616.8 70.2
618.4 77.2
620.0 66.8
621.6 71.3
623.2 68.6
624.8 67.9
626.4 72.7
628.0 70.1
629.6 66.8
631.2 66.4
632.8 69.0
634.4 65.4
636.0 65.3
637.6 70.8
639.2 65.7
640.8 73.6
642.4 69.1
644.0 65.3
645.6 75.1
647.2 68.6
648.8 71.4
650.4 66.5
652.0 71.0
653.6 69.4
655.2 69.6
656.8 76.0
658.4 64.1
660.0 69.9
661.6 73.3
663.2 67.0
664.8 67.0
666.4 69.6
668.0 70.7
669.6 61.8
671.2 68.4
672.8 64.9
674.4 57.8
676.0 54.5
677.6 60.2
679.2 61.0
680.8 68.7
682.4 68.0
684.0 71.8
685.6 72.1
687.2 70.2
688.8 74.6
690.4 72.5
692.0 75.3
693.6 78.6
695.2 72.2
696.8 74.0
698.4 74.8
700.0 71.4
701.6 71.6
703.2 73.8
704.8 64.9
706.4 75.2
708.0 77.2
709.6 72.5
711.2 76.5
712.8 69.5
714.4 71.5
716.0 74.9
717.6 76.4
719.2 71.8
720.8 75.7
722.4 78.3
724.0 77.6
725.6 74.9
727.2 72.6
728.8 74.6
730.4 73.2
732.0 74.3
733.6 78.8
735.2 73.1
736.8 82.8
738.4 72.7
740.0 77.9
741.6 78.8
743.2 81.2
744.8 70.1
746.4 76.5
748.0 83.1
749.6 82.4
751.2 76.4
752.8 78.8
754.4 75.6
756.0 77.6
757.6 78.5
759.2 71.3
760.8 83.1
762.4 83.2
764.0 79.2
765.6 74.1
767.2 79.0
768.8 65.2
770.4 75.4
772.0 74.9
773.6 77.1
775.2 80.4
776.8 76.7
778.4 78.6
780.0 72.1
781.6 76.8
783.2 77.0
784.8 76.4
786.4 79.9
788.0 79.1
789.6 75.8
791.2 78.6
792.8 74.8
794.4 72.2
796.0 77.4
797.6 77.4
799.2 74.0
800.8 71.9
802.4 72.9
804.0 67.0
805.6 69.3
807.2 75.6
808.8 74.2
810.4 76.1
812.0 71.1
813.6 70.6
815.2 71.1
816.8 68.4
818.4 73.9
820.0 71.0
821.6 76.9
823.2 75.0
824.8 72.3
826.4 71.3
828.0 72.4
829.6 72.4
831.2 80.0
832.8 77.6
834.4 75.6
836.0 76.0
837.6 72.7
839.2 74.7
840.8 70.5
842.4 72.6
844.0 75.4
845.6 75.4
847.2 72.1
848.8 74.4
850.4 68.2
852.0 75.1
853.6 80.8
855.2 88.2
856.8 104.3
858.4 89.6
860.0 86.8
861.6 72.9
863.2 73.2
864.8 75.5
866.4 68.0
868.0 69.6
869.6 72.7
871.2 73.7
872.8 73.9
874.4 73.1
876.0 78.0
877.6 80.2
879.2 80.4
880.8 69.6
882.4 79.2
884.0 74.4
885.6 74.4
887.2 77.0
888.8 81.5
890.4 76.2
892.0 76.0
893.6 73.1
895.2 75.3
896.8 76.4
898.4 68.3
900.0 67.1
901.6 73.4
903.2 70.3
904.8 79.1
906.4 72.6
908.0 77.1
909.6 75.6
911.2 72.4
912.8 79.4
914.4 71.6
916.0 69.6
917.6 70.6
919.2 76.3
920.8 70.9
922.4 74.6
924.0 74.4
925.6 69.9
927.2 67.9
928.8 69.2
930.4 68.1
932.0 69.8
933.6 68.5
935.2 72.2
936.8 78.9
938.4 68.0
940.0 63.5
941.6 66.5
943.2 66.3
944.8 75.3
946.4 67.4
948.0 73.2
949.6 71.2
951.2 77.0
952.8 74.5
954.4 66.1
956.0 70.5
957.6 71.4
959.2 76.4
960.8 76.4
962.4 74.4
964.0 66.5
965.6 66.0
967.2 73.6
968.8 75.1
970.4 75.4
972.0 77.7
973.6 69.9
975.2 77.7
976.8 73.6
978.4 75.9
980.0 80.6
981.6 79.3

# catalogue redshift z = 0.304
